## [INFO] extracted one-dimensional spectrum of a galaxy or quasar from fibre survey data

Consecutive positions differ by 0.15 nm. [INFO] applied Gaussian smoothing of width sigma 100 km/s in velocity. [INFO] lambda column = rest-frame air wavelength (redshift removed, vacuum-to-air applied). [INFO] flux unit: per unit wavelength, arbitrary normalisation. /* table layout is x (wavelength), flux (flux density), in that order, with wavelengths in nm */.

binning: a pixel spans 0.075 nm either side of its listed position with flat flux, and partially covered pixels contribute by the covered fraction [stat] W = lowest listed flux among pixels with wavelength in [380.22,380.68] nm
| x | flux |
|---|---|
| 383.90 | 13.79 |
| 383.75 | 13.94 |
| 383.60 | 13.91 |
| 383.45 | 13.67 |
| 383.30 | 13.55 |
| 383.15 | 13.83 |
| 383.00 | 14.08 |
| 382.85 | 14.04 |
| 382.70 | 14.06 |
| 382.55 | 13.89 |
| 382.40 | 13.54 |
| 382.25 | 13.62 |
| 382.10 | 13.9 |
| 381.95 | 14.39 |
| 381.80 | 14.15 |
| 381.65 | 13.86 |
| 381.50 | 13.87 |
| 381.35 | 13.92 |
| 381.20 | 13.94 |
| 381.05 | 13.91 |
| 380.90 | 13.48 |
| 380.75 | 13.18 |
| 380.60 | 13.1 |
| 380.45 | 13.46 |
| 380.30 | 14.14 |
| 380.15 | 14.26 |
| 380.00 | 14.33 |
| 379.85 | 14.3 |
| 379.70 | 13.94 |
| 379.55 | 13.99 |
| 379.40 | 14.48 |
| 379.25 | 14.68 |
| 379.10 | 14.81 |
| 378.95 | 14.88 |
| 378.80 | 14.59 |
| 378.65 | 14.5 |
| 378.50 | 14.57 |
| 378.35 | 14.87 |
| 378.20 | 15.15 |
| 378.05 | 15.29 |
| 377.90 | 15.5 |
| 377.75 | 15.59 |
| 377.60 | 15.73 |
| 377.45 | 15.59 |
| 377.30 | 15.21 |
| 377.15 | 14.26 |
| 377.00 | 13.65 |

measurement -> 13.1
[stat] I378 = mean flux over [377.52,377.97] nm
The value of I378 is 15.6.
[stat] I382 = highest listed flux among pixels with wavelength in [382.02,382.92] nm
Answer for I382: 14.06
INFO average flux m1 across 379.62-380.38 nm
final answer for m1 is 14.2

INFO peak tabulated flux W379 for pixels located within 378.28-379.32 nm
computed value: 14.88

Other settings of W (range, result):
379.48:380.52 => 13.46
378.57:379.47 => 14.48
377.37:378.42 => 14.87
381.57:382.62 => 13.54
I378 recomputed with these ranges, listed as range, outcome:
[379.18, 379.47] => 14.6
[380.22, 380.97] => 13.5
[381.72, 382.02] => 14.3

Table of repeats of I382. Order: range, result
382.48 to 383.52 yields 14.08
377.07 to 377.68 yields 15.73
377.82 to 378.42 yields 15.5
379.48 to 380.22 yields 14.33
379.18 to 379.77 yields 14.68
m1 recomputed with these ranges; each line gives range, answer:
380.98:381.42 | 13.9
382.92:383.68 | 13.8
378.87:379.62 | 14.6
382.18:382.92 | 13.8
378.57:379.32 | 14.7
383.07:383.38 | 13.7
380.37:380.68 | 13.3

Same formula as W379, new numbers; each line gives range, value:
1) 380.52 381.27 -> 13.94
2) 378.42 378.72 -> 14.57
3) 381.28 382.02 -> 14.39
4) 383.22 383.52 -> 13.67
